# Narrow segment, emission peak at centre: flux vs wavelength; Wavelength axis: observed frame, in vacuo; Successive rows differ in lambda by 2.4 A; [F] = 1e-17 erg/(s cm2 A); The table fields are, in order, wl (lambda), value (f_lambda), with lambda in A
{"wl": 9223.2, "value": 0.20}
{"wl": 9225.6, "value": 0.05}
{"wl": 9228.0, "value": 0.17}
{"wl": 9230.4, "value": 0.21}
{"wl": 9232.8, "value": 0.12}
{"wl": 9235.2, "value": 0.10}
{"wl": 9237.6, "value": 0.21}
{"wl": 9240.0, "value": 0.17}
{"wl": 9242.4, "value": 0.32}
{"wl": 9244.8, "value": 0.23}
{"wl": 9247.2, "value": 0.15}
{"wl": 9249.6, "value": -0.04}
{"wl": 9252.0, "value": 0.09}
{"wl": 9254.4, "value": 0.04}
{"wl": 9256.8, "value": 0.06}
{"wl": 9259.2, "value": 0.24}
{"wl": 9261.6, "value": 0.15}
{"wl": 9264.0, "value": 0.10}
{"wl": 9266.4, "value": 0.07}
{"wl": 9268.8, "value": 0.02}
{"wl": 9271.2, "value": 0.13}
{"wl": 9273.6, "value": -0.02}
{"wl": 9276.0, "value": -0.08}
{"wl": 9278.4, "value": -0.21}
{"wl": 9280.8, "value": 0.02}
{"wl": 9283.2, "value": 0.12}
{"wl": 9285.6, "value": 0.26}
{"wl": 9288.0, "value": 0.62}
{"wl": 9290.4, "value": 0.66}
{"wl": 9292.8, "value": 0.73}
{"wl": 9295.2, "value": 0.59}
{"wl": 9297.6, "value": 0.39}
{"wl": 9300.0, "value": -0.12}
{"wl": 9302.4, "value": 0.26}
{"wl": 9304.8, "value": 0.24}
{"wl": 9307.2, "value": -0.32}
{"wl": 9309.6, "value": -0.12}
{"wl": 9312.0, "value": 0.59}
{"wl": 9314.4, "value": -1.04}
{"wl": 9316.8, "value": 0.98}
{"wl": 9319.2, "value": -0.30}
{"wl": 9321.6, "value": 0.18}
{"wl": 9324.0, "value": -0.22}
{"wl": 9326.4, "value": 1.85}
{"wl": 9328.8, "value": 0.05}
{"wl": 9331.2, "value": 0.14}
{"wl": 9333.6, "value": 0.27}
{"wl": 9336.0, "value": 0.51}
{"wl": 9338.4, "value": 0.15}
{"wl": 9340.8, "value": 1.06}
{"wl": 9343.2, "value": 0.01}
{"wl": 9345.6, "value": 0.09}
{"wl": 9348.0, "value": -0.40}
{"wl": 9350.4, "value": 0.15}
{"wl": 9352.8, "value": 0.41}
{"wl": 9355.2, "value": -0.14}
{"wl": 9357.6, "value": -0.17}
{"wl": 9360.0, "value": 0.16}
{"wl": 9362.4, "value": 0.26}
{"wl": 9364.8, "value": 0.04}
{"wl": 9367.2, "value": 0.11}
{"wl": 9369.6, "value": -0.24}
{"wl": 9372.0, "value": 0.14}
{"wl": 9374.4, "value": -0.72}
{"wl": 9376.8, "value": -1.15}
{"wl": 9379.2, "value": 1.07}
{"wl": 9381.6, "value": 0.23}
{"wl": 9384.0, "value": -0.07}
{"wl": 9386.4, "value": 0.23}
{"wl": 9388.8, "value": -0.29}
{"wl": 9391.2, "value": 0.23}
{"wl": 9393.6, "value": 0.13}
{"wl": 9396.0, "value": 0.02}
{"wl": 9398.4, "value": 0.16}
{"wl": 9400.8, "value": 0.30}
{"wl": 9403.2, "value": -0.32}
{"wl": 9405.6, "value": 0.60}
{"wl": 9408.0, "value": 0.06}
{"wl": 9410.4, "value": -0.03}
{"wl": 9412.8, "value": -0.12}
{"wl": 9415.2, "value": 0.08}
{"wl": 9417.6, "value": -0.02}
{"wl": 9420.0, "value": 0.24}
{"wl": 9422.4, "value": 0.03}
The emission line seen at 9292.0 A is H-gamma 4340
